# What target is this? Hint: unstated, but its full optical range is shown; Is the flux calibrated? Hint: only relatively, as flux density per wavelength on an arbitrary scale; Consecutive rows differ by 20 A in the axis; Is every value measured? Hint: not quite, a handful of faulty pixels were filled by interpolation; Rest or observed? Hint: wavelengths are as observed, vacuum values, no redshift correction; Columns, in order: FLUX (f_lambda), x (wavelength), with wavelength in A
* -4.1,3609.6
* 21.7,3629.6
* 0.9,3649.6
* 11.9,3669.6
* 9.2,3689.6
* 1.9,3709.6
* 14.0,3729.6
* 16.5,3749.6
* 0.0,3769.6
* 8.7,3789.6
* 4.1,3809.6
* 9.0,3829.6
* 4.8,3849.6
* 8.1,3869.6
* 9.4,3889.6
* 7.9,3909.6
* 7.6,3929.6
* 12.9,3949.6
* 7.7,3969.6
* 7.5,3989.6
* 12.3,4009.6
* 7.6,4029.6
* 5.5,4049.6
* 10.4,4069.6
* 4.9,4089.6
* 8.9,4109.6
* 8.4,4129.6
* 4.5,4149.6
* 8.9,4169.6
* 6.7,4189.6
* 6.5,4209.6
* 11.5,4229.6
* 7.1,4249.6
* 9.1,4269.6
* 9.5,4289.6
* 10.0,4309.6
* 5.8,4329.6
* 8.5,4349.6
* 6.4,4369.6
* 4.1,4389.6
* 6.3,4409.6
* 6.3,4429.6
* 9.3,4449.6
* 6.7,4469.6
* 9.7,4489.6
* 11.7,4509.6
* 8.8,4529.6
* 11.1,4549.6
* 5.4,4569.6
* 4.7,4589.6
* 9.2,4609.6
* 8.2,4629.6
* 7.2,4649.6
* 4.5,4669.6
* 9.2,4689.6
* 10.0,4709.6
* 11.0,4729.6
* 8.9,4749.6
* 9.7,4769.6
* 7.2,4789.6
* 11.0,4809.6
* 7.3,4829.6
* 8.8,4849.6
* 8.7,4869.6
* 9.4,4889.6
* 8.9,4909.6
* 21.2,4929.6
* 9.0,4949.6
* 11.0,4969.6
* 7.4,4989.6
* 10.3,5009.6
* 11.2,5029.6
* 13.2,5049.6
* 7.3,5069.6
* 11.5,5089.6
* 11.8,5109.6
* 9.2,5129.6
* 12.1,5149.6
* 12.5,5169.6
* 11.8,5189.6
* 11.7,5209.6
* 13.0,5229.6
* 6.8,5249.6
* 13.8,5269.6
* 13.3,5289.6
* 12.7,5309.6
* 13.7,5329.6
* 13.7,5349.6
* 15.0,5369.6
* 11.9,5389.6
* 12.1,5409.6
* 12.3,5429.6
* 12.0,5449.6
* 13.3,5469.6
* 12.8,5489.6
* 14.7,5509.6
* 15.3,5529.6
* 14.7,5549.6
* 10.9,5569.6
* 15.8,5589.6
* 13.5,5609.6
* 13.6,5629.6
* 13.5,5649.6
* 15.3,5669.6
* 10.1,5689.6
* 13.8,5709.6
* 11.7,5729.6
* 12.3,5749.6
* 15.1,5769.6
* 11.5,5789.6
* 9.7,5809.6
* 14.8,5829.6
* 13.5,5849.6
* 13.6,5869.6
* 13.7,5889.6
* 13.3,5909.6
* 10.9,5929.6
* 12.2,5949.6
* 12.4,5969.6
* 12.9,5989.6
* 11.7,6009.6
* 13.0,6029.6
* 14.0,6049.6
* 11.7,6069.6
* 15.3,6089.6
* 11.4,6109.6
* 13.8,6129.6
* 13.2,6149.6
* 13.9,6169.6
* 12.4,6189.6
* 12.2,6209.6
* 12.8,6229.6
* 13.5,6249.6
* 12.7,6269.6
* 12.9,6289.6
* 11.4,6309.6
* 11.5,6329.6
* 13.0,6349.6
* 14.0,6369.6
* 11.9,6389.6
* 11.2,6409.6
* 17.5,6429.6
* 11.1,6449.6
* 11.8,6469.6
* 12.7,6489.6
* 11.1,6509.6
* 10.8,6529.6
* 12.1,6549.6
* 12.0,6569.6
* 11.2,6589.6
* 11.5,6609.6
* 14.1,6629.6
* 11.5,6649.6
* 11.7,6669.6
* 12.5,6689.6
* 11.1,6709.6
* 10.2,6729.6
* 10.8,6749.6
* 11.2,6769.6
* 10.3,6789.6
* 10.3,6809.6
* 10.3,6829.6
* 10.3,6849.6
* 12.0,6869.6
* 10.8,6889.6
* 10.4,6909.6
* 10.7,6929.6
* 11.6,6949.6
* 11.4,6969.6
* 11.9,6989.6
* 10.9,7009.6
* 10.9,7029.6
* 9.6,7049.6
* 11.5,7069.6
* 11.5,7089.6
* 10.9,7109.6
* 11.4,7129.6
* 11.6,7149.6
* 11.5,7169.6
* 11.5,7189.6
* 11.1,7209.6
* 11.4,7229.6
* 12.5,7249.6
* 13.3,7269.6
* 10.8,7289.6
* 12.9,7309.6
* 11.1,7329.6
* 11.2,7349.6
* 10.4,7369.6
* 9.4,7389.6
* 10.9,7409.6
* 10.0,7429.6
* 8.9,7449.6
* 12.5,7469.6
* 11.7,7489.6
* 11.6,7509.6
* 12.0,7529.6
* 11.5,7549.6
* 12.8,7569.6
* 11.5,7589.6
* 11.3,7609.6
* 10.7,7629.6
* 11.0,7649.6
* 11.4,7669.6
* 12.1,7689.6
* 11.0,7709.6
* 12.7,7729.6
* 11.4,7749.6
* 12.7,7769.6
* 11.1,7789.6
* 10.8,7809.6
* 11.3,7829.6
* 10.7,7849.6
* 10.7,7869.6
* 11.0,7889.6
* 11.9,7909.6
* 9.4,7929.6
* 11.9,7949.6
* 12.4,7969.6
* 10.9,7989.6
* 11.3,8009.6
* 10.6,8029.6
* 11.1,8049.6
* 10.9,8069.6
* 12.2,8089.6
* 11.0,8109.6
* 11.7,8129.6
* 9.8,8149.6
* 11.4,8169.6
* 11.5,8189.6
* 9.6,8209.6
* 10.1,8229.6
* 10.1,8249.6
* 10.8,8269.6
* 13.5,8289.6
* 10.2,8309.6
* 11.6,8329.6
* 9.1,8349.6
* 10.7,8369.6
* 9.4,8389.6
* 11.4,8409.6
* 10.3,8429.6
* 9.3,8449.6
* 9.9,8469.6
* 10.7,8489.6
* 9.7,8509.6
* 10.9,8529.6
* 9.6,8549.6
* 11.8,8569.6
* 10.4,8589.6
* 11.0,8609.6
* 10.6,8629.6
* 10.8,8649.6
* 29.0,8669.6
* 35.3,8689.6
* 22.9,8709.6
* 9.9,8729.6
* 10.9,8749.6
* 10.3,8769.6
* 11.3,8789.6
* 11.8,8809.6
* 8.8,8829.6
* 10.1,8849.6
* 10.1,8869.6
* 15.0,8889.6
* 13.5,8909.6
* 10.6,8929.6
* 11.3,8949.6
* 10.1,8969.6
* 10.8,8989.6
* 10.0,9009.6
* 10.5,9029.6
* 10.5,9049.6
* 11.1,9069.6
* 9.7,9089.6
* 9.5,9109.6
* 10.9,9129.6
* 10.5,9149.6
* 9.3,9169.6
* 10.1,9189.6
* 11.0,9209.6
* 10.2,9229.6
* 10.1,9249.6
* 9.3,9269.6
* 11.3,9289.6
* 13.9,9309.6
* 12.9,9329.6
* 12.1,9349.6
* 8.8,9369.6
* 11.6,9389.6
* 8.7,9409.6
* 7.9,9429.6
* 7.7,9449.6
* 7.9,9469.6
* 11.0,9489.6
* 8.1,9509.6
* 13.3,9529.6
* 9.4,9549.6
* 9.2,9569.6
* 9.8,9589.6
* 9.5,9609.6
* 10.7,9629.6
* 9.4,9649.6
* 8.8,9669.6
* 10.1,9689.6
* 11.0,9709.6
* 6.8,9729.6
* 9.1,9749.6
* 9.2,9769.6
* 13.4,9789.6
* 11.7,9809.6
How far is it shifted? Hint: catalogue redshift 0.32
